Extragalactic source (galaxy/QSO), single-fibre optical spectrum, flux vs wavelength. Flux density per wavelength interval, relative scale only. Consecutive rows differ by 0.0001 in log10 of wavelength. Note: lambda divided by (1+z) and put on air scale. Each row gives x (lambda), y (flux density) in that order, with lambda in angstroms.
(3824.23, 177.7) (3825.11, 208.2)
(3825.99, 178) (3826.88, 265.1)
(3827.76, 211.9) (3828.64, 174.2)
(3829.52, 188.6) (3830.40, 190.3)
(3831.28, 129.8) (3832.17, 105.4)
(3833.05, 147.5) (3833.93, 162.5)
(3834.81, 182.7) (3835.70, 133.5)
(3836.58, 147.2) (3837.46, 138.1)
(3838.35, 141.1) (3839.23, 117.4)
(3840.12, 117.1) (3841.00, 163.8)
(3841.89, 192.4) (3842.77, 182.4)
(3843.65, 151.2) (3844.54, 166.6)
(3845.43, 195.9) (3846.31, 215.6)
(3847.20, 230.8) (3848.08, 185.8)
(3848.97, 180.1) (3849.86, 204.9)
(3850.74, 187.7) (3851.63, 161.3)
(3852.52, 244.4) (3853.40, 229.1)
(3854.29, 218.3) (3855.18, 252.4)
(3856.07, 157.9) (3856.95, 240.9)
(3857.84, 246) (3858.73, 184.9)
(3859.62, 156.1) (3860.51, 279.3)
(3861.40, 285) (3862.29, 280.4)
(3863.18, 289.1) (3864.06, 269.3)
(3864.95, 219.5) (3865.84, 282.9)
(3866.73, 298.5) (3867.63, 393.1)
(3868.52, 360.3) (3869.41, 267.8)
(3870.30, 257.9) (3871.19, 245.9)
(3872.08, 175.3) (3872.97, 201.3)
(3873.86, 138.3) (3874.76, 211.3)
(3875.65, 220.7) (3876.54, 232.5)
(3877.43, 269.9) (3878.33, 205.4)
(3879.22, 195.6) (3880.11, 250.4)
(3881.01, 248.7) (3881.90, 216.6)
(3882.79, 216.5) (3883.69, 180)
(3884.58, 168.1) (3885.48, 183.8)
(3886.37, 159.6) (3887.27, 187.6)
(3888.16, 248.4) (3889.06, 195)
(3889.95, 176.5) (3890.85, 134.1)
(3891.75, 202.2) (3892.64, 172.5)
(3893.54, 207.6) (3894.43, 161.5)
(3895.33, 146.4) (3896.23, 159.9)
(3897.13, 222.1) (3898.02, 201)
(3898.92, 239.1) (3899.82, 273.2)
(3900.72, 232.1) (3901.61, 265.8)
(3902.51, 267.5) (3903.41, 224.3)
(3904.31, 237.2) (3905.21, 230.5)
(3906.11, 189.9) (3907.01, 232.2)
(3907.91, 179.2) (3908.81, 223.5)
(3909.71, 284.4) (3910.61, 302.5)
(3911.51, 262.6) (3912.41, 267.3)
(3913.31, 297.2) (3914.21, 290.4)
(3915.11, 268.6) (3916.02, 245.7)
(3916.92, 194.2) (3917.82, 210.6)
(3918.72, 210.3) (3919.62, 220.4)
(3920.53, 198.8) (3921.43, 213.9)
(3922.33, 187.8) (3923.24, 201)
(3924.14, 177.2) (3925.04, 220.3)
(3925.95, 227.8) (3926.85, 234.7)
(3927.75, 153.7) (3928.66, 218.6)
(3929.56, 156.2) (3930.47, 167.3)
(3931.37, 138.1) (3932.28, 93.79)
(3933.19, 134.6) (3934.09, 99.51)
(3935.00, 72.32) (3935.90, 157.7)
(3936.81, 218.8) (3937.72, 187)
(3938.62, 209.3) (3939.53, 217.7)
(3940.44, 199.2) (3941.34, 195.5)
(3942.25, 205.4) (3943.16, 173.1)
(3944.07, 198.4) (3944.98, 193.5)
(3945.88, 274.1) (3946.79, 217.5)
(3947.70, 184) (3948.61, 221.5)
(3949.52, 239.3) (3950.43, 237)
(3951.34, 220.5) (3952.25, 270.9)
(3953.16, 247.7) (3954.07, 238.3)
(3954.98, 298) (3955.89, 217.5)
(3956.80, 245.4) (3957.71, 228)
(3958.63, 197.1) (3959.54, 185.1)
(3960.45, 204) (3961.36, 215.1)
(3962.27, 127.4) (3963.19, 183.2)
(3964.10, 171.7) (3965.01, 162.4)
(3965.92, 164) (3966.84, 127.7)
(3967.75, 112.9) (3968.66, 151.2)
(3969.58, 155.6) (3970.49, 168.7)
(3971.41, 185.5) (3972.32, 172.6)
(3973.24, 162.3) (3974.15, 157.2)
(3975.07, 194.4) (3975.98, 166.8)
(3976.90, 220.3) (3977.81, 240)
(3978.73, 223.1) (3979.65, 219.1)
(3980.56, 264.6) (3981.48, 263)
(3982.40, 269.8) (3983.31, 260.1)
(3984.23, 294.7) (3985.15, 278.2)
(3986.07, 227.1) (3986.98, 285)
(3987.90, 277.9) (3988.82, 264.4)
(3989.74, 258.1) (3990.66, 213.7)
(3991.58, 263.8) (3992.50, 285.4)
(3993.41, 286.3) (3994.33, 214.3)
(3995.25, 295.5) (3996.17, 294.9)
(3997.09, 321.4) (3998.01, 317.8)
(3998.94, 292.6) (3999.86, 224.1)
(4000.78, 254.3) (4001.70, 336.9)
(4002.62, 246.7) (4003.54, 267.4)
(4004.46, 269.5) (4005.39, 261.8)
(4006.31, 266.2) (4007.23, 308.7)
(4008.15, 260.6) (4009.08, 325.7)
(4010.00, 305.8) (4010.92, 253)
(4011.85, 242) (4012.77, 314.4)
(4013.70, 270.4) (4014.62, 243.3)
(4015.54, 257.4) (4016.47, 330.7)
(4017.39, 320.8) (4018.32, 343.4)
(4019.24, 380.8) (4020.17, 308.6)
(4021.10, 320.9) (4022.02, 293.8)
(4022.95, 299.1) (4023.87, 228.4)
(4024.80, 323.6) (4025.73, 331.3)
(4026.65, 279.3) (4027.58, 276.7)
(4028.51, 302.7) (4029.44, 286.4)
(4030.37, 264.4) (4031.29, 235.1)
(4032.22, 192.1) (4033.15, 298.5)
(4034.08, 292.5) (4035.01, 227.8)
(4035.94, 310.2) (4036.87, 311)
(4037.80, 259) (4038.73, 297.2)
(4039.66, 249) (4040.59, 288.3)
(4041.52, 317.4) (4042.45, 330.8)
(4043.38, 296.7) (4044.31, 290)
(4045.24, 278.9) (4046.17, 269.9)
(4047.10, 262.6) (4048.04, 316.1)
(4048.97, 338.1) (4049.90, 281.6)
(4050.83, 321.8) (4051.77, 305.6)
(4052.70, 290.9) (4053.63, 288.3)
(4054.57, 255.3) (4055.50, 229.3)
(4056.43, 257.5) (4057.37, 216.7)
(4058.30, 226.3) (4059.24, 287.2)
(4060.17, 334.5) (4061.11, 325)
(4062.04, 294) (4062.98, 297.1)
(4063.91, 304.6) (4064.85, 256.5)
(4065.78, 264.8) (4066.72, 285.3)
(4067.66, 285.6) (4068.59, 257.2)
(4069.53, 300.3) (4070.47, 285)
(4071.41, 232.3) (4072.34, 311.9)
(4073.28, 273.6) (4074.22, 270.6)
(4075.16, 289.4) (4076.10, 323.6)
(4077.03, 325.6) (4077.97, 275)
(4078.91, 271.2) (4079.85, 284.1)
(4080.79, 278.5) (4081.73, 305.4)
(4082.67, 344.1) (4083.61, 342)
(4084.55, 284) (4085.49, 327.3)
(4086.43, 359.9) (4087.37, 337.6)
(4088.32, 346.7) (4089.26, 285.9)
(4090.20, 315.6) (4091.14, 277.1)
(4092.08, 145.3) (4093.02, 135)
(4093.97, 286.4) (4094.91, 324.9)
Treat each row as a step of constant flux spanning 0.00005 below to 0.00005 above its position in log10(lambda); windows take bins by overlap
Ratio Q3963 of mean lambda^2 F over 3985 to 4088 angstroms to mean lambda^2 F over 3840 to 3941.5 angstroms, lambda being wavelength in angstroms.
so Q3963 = 1.4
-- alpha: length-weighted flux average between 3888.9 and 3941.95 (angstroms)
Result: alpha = 205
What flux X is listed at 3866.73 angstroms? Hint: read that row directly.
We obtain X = 298.5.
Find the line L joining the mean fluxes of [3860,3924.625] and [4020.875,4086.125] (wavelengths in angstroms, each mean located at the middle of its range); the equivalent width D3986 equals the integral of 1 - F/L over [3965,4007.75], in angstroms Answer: 4.1 angstroms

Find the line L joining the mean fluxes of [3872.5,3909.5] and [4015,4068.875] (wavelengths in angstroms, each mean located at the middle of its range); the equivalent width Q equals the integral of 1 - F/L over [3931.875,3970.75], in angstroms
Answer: 7.8 angstroms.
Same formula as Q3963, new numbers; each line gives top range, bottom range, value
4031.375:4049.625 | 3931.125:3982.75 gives 1.52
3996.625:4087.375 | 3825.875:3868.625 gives 1.56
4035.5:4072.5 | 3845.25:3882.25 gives 1.34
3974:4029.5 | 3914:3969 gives 1.44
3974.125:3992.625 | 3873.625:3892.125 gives 1.28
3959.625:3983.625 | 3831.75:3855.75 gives 1.15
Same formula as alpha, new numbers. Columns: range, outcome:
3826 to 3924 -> 212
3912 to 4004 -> 217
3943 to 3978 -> 198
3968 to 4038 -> 264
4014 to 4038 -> 289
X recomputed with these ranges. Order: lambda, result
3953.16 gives 247.7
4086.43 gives 359.9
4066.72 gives 285.3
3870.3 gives 257.9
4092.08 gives 145.3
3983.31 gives 260.1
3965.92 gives 164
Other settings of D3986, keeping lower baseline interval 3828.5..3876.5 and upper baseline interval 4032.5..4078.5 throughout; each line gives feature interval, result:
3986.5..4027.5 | -2.9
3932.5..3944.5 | 3.3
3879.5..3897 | 2.3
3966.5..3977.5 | 3.8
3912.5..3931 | 1.4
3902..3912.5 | -0.6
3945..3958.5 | 0.5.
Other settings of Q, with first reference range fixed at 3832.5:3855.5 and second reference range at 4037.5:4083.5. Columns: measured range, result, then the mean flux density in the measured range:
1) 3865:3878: -4.1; 252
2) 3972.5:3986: 1.0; 228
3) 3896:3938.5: 0.7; 211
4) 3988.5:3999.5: -0.9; 275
